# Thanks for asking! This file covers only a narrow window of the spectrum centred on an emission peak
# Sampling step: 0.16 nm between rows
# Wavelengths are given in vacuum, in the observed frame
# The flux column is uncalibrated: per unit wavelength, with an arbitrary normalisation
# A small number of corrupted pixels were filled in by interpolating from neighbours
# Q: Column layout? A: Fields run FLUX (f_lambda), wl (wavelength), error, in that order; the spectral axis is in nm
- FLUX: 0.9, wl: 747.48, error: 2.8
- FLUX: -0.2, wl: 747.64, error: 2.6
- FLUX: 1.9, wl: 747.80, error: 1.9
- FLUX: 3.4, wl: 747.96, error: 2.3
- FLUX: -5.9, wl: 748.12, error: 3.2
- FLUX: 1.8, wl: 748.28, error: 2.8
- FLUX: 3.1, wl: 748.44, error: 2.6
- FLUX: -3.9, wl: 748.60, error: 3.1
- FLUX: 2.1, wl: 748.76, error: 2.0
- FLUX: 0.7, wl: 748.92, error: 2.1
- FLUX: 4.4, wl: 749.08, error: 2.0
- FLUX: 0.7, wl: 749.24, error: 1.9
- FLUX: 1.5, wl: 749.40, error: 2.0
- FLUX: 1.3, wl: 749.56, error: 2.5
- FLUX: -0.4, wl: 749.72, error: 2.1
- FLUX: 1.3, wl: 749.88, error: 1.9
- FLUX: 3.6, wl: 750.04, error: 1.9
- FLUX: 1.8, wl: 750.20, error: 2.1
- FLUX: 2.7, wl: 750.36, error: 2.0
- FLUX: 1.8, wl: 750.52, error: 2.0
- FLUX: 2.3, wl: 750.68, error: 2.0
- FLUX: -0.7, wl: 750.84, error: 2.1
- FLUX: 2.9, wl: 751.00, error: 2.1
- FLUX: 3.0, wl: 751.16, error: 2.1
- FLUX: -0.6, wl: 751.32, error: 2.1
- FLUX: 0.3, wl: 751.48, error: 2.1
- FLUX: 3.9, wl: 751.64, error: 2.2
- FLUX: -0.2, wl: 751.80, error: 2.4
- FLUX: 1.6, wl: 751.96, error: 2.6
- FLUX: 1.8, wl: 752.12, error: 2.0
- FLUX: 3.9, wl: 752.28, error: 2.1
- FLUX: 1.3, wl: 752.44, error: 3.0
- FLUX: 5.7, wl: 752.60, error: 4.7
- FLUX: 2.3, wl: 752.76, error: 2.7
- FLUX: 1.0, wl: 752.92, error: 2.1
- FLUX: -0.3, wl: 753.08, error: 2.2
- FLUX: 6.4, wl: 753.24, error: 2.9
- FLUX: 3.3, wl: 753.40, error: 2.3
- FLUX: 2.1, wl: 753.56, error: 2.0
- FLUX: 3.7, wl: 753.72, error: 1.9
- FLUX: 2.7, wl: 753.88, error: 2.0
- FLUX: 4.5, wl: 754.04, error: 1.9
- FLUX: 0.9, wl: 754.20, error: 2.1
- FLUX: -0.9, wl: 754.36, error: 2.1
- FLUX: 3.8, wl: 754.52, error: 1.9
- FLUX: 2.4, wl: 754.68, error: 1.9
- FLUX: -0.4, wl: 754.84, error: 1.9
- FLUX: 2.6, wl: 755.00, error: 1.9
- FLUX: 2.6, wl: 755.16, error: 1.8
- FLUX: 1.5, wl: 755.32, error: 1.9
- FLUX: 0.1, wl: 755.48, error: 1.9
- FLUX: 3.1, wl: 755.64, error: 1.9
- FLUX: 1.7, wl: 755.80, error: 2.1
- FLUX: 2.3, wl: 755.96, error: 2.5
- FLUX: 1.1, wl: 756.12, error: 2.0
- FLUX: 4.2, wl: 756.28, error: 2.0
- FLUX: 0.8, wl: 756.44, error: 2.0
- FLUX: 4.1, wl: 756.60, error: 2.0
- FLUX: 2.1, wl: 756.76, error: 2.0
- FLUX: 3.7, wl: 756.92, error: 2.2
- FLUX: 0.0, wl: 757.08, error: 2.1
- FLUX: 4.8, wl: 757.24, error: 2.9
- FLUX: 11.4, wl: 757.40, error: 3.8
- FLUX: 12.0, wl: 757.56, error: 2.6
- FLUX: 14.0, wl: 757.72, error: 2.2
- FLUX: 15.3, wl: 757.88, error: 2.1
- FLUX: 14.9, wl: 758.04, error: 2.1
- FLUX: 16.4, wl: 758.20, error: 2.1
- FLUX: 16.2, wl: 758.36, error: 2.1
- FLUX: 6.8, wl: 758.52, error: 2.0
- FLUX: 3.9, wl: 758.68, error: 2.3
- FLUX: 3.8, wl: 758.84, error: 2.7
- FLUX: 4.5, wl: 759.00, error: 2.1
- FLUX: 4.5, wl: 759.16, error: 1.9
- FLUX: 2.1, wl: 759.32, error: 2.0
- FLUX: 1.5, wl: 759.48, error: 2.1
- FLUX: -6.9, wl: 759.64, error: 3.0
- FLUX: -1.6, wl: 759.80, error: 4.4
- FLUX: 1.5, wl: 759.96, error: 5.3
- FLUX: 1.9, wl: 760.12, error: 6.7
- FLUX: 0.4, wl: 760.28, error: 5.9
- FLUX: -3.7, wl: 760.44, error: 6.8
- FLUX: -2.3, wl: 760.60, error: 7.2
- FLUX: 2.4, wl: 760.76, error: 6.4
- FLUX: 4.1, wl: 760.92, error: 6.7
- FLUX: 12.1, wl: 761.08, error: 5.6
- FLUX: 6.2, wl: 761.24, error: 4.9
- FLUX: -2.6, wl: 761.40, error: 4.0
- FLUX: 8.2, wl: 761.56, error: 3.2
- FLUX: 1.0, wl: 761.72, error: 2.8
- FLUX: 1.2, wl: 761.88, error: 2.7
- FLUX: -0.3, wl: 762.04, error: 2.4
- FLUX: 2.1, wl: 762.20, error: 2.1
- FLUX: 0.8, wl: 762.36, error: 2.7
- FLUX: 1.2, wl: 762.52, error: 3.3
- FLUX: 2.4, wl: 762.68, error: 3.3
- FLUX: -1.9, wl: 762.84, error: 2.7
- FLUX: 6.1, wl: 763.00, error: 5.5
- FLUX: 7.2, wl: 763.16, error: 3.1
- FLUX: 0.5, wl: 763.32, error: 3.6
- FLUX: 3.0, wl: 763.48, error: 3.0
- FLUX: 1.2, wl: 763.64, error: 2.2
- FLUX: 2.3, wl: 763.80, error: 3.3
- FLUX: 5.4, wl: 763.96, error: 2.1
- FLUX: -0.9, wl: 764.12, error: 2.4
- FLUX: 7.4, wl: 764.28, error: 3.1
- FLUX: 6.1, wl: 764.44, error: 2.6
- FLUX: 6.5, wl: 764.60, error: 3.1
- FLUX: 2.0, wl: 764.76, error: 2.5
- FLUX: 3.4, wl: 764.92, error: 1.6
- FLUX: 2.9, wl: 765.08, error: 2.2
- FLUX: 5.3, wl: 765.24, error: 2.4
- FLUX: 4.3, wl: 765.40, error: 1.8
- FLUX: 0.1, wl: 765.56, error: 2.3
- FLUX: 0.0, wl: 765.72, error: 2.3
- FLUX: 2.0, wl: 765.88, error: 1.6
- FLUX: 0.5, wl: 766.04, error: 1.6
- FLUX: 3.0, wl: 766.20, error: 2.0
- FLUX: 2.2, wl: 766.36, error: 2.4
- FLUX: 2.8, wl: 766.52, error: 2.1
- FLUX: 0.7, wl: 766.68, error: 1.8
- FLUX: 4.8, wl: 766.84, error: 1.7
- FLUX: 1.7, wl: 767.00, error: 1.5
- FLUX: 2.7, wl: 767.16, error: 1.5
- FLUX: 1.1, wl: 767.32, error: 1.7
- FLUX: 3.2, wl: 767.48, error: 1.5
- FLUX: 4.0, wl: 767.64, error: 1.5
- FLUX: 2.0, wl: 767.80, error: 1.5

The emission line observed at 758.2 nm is [O II]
